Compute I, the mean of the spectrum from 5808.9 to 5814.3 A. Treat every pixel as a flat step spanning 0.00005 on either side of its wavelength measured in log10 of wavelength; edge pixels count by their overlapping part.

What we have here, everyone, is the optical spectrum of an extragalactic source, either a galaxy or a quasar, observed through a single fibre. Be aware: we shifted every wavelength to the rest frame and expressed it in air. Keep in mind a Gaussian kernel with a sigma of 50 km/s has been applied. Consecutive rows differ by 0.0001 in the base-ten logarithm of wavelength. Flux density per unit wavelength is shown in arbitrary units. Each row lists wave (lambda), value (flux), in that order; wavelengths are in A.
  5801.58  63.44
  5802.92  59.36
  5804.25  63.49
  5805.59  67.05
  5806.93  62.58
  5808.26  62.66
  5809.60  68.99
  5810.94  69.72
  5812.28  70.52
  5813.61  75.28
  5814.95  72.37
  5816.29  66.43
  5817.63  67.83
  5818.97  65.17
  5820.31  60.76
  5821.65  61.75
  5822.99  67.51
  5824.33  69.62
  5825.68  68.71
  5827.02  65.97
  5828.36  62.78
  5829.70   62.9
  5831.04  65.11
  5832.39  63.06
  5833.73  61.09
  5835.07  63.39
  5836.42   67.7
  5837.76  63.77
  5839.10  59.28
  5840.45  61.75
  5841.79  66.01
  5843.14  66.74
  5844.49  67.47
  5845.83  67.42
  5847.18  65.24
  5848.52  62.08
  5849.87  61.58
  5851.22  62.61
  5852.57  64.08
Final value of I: 71.1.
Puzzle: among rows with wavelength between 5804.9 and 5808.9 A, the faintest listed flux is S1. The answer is 62.58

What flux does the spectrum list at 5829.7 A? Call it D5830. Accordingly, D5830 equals 62.9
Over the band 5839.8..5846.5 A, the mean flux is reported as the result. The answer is 65.9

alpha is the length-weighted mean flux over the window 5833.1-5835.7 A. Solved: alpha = 62.3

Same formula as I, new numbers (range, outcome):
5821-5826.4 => 66.8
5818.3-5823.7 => 63.9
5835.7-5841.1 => 63.1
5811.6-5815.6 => 72.8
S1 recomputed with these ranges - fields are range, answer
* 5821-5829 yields 61.75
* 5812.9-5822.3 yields 60.76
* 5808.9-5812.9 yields 68.99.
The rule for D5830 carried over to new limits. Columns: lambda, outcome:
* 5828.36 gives 62.78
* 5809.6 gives 68.99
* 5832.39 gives 63.06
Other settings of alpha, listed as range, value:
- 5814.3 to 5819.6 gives 67.9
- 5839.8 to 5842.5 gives 63.9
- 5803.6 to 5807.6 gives 64.4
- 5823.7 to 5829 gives 66.7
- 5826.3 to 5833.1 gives 64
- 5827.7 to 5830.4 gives 63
